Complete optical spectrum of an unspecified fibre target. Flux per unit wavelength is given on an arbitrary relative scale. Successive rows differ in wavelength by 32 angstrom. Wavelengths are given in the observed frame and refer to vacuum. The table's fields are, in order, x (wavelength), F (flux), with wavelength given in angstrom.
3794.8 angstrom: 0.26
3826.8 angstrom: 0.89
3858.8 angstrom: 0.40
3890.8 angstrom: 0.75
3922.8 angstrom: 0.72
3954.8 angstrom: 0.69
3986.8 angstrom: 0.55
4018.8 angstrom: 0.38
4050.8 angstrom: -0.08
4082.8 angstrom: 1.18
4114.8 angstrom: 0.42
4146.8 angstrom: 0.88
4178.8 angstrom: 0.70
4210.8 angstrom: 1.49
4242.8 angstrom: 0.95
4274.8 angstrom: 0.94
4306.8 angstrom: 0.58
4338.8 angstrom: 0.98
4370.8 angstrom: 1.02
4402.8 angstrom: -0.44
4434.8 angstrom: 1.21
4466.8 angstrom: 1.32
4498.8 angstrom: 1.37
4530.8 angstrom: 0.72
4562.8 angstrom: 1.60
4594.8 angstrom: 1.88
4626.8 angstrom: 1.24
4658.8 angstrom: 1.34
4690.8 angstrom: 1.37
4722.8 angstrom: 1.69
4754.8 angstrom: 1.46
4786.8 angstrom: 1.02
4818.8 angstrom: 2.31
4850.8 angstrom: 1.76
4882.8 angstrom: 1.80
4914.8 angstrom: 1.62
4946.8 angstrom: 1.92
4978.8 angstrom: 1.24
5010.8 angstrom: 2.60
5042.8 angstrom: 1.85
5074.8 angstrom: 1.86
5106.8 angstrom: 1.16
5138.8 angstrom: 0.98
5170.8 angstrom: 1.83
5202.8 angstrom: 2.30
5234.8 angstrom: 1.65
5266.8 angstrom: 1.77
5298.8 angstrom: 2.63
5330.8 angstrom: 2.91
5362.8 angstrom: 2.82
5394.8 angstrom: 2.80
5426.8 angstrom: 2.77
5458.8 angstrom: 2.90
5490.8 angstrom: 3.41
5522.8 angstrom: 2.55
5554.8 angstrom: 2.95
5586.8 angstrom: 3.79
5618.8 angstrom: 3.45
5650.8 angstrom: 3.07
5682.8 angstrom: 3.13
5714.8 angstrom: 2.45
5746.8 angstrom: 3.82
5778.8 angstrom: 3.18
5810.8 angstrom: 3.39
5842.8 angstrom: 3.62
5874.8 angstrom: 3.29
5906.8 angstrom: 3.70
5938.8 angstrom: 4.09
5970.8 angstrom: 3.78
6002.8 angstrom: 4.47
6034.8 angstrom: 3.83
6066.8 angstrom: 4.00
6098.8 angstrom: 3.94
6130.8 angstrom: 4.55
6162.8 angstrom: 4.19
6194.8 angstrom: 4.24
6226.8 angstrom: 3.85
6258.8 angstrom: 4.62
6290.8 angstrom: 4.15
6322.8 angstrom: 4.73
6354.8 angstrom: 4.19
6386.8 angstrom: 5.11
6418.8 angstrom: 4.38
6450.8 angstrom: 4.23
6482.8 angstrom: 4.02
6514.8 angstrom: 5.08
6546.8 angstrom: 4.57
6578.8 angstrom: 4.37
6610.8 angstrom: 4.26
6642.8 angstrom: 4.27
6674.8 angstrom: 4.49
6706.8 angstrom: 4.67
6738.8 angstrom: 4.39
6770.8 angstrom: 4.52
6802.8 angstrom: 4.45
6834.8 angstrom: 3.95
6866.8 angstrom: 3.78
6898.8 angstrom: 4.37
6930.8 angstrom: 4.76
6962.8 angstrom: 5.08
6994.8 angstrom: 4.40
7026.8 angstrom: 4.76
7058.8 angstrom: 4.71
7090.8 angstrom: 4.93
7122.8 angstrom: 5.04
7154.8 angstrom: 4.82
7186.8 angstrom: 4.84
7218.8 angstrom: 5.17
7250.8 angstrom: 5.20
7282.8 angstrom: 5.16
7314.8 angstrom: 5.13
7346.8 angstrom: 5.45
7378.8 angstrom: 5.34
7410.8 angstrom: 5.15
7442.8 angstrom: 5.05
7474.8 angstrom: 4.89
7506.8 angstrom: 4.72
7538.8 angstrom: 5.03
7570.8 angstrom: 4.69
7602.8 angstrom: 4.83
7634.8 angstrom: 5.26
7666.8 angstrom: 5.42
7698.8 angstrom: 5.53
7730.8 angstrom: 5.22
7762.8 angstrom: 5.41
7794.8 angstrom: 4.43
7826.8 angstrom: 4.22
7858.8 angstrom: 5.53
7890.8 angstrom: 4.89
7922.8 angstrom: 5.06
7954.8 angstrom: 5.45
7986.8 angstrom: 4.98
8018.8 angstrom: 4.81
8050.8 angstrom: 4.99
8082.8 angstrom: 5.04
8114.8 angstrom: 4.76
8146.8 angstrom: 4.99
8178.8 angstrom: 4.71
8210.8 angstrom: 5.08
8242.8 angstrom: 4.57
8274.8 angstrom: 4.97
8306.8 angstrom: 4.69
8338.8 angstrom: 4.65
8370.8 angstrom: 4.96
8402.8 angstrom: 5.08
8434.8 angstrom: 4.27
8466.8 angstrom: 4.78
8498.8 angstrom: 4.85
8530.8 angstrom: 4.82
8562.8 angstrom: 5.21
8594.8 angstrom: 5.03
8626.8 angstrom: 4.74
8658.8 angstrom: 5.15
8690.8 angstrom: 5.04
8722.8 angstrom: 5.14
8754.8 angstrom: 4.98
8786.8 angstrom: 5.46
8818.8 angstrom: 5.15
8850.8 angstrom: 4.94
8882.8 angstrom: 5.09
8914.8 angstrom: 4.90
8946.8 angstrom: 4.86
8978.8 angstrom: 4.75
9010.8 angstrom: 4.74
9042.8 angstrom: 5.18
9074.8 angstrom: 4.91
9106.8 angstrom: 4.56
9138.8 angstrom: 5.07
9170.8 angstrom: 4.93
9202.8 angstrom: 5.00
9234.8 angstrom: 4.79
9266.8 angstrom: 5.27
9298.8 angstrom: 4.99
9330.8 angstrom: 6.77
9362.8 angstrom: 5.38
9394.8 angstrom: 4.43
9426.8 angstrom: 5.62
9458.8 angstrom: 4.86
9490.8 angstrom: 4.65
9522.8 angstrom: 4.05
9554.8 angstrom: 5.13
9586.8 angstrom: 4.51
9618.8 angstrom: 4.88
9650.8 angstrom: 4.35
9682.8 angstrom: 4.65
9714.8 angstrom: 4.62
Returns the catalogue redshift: 0.327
